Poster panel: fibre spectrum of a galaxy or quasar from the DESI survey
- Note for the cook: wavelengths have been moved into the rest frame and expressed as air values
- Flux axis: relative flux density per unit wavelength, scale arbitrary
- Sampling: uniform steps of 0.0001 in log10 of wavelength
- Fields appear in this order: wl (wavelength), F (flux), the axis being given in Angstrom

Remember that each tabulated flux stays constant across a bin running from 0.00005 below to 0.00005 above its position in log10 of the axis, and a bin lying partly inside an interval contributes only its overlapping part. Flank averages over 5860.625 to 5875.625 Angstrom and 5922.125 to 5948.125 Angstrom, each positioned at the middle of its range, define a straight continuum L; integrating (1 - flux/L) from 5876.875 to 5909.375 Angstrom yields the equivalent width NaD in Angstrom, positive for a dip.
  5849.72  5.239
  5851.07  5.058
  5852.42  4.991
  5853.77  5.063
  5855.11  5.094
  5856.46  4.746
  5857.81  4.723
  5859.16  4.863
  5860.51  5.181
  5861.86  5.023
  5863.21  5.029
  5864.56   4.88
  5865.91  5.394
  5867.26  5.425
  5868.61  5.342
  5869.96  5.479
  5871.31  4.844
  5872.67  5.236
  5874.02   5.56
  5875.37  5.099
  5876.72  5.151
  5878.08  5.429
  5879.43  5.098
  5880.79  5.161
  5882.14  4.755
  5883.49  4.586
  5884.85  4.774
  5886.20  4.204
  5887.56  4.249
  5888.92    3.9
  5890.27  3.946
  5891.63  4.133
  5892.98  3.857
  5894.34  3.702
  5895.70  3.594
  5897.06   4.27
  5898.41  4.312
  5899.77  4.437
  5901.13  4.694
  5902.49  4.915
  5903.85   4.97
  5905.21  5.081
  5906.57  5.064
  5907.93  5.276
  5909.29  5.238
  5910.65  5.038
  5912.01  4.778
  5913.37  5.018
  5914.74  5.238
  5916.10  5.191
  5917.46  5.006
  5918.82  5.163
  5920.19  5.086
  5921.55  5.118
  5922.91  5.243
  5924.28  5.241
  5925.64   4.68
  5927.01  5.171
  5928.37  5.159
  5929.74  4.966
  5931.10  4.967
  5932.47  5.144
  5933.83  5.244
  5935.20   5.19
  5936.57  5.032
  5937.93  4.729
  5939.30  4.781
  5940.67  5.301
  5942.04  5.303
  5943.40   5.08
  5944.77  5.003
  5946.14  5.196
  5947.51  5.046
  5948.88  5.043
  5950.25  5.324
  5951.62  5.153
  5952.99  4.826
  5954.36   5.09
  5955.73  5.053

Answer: 3.8 Angstrom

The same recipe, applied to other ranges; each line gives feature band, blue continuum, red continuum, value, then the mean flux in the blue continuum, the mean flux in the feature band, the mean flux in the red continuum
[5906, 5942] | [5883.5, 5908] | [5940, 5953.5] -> -2.15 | 4.39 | 5.08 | 5.13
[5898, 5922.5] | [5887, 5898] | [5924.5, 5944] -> -3.10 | 3.96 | 4.99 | 5.06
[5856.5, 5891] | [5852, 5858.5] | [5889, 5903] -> -2.61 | 4.92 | 4.93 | 4.17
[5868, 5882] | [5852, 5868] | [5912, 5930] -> -0.47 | 5.04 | 5.22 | 5.09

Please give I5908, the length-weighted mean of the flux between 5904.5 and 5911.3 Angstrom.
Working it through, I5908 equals 5.14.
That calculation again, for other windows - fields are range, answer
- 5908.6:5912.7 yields 5.02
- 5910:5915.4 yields 5.01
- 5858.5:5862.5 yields 5.02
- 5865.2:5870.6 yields 5.41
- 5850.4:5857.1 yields 4.99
